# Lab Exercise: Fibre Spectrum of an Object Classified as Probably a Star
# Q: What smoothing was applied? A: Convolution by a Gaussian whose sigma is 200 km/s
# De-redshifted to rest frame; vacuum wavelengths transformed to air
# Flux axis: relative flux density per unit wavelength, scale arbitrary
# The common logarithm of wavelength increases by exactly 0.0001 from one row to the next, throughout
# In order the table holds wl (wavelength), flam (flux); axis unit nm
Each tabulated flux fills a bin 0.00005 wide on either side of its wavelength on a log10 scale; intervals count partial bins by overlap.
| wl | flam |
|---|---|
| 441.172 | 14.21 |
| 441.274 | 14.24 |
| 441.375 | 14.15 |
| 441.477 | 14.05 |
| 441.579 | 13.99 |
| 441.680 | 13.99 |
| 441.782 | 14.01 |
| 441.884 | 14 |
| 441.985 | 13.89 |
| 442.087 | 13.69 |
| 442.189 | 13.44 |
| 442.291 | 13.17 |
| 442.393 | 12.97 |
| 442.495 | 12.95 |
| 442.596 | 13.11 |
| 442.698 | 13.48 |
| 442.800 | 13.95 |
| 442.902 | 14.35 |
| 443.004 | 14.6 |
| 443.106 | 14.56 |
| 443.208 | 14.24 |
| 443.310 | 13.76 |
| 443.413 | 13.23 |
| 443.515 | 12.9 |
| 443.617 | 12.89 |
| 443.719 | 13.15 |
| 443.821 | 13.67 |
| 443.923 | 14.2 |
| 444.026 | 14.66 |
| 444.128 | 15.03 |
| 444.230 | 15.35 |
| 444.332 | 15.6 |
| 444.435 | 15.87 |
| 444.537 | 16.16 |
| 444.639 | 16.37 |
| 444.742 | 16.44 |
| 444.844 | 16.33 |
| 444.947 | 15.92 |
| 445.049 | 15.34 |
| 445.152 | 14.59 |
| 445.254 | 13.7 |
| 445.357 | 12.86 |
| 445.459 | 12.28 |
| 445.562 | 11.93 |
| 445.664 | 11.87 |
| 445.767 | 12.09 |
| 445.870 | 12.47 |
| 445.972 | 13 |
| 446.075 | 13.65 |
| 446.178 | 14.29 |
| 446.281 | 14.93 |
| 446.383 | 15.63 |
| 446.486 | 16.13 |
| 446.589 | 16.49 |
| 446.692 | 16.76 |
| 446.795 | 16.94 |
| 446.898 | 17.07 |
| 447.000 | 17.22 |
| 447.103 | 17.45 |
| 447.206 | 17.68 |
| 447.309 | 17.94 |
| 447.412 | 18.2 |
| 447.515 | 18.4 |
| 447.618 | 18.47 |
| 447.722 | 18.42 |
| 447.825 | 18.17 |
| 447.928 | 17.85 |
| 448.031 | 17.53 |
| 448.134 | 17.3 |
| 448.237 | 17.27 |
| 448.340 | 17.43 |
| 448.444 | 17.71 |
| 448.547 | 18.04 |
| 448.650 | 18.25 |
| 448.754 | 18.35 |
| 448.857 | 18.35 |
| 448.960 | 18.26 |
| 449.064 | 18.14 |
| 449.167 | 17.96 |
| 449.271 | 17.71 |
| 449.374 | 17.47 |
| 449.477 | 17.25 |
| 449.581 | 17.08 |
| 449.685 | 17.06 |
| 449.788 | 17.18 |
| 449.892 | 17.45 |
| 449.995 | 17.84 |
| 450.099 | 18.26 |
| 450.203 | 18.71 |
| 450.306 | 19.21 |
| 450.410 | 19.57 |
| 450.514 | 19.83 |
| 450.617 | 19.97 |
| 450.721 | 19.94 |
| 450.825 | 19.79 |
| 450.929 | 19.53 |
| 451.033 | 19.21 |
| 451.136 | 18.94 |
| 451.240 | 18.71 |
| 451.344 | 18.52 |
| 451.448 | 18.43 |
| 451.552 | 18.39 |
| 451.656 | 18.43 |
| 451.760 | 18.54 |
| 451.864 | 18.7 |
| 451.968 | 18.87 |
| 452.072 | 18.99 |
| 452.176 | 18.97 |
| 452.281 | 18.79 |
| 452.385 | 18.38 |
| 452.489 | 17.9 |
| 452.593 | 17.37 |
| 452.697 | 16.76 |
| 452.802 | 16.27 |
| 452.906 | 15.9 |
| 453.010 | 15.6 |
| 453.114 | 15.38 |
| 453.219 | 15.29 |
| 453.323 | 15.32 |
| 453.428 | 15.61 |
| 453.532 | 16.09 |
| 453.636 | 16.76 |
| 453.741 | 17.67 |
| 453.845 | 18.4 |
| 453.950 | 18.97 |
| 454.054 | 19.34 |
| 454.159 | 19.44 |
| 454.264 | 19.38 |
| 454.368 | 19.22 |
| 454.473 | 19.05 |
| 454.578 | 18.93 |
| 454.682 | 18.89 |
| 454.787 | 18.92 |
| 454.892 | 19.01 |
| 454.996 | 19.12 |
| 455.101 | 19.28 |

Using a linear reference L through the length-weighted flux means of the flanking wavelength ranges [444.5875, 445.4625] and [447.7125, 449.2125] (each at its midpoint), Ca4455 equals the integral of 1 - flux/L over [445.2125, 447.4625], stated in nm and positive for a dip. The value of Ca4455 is 0.16 nm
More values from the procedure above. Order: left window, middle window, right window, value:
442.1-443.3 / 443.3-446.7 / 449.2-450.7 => 0.17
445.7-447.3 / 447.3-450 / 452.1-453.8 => -0.32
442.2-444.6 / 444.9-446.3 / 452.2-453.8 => 0.12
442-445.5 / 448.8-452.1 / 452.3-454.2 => -0.46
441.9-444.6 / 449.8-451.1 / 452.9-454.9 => -0.20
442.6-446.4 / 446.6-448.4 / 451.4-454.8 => -0.25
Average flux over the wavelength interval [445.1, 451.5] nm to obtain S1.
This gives 17.1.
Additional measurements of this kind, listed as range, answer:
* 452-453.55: 16.9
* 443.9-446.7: 14.6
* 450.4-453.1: 18.4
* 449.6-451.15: 18.8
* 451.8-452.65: 18.5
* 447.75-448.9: 17.9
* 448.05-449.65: 17.8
